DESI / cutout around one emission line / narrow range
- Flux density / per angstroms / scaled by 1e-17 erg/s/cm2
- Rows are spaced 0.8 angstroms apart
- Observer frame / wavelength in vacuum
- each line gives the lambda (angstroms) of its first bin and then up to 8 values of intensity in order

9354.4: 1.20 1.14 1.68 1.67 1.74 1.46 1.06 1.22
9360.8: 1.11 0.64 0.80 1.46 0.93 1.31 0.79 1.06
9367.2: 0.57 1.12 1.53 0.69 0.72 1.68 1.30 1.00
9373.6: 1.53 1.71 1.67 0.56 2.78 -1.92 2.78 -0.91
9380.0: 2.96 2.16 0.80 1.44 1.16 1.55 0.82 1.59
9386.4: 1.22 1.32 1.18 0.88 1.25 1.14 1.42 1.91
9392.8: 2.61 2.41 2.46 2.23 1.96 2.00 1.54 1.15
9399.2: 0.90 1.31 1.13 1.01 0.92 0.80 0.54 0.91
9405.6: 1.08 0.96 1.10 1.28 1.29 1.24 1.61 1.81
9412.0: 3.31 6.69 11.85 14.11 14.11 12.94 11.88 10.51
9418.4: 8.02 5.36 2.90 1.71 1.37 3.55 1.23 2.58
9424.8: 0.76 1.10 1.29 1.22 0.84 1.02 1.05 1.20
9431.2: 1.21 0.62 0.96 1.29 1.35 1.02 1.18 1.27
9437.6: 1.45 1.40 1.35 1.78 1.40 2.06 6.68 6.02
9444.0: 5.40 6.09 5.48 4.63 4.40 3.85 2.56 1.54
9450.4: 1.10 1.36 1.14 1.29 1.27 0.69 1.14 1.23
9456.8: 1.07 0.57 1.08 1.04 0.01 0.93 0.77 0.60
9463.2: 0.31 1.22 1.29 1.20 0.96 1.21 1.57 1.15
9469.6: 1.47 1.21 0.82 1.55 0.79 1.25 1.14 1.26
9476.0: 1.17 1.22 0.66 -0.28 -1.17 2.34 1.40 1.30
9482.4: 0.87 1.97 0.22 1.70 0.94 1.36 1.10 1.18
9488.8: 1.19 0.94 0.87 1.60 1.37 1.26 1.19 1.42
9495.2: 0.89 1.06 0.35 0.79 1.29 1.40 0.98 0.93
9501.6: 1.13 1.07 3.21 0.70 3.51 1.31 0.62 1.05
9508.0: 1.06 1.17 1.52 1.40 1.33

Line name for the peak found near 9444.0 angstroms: [N II]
